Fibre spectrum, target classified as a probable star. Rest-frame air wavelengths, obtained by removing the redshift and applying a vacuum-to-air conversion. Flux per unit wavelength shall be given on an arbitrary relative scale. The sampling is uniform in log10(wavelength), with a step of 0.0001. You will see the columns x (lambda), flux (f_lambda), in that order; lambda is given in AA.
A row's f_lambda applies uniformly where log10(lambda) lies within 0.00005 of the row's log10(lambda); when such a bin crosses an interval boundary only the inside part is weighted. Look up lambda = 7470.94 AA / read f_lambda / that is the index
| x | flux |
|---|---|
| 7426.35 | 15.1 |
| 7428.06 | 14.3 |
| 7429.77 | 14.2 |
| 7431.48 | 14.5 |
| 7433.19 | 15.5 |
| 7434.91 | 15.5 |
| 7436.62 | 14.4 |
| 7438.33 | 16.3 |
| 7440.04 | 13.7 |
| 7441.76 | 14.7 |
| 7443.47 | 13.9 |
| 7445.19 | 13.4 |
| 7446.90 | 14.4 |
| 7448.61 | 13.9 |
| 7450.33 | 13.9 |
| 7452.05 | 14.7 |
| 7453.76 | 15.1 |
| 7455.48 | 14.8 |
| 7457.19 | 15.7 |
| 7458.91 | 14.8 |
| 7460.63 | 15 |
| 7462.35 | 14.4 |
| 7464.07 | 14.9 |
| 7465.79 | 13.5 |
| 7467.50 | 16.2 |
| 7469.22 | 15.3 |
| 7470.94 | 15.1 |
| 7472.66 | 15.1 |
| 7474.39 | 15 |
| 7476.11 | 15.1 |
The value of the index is 15.1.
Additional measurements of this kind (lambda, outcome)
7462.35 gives 14.4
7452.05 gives 14.7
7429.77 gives 14.2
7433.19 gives 15.5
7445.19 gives 13.4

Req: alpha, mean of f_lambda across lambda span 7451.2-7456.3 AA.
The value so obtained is 14.9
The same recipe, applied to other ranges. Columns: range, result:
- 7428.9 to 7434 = 14.7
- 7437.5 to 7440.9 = 15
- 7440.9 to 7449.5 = 14.1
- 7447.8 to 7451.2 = 13.9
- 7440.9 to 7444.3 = 14.3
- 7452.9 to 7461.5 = 15.1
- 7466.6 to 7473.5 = 15.4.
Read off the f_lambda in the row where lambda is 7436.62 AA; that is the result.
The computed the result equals 14.4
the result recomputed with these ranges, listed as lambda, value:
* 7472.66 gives 15.1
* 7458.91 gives 14.8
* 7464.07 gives 14.9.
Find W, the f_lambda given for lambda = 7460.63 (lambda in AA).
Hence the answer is 15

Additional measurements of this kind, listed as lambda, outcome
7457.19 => 15.7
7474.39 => 15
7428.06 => 14.3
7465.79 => 13.5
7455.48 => 14.8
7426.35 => 15.1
